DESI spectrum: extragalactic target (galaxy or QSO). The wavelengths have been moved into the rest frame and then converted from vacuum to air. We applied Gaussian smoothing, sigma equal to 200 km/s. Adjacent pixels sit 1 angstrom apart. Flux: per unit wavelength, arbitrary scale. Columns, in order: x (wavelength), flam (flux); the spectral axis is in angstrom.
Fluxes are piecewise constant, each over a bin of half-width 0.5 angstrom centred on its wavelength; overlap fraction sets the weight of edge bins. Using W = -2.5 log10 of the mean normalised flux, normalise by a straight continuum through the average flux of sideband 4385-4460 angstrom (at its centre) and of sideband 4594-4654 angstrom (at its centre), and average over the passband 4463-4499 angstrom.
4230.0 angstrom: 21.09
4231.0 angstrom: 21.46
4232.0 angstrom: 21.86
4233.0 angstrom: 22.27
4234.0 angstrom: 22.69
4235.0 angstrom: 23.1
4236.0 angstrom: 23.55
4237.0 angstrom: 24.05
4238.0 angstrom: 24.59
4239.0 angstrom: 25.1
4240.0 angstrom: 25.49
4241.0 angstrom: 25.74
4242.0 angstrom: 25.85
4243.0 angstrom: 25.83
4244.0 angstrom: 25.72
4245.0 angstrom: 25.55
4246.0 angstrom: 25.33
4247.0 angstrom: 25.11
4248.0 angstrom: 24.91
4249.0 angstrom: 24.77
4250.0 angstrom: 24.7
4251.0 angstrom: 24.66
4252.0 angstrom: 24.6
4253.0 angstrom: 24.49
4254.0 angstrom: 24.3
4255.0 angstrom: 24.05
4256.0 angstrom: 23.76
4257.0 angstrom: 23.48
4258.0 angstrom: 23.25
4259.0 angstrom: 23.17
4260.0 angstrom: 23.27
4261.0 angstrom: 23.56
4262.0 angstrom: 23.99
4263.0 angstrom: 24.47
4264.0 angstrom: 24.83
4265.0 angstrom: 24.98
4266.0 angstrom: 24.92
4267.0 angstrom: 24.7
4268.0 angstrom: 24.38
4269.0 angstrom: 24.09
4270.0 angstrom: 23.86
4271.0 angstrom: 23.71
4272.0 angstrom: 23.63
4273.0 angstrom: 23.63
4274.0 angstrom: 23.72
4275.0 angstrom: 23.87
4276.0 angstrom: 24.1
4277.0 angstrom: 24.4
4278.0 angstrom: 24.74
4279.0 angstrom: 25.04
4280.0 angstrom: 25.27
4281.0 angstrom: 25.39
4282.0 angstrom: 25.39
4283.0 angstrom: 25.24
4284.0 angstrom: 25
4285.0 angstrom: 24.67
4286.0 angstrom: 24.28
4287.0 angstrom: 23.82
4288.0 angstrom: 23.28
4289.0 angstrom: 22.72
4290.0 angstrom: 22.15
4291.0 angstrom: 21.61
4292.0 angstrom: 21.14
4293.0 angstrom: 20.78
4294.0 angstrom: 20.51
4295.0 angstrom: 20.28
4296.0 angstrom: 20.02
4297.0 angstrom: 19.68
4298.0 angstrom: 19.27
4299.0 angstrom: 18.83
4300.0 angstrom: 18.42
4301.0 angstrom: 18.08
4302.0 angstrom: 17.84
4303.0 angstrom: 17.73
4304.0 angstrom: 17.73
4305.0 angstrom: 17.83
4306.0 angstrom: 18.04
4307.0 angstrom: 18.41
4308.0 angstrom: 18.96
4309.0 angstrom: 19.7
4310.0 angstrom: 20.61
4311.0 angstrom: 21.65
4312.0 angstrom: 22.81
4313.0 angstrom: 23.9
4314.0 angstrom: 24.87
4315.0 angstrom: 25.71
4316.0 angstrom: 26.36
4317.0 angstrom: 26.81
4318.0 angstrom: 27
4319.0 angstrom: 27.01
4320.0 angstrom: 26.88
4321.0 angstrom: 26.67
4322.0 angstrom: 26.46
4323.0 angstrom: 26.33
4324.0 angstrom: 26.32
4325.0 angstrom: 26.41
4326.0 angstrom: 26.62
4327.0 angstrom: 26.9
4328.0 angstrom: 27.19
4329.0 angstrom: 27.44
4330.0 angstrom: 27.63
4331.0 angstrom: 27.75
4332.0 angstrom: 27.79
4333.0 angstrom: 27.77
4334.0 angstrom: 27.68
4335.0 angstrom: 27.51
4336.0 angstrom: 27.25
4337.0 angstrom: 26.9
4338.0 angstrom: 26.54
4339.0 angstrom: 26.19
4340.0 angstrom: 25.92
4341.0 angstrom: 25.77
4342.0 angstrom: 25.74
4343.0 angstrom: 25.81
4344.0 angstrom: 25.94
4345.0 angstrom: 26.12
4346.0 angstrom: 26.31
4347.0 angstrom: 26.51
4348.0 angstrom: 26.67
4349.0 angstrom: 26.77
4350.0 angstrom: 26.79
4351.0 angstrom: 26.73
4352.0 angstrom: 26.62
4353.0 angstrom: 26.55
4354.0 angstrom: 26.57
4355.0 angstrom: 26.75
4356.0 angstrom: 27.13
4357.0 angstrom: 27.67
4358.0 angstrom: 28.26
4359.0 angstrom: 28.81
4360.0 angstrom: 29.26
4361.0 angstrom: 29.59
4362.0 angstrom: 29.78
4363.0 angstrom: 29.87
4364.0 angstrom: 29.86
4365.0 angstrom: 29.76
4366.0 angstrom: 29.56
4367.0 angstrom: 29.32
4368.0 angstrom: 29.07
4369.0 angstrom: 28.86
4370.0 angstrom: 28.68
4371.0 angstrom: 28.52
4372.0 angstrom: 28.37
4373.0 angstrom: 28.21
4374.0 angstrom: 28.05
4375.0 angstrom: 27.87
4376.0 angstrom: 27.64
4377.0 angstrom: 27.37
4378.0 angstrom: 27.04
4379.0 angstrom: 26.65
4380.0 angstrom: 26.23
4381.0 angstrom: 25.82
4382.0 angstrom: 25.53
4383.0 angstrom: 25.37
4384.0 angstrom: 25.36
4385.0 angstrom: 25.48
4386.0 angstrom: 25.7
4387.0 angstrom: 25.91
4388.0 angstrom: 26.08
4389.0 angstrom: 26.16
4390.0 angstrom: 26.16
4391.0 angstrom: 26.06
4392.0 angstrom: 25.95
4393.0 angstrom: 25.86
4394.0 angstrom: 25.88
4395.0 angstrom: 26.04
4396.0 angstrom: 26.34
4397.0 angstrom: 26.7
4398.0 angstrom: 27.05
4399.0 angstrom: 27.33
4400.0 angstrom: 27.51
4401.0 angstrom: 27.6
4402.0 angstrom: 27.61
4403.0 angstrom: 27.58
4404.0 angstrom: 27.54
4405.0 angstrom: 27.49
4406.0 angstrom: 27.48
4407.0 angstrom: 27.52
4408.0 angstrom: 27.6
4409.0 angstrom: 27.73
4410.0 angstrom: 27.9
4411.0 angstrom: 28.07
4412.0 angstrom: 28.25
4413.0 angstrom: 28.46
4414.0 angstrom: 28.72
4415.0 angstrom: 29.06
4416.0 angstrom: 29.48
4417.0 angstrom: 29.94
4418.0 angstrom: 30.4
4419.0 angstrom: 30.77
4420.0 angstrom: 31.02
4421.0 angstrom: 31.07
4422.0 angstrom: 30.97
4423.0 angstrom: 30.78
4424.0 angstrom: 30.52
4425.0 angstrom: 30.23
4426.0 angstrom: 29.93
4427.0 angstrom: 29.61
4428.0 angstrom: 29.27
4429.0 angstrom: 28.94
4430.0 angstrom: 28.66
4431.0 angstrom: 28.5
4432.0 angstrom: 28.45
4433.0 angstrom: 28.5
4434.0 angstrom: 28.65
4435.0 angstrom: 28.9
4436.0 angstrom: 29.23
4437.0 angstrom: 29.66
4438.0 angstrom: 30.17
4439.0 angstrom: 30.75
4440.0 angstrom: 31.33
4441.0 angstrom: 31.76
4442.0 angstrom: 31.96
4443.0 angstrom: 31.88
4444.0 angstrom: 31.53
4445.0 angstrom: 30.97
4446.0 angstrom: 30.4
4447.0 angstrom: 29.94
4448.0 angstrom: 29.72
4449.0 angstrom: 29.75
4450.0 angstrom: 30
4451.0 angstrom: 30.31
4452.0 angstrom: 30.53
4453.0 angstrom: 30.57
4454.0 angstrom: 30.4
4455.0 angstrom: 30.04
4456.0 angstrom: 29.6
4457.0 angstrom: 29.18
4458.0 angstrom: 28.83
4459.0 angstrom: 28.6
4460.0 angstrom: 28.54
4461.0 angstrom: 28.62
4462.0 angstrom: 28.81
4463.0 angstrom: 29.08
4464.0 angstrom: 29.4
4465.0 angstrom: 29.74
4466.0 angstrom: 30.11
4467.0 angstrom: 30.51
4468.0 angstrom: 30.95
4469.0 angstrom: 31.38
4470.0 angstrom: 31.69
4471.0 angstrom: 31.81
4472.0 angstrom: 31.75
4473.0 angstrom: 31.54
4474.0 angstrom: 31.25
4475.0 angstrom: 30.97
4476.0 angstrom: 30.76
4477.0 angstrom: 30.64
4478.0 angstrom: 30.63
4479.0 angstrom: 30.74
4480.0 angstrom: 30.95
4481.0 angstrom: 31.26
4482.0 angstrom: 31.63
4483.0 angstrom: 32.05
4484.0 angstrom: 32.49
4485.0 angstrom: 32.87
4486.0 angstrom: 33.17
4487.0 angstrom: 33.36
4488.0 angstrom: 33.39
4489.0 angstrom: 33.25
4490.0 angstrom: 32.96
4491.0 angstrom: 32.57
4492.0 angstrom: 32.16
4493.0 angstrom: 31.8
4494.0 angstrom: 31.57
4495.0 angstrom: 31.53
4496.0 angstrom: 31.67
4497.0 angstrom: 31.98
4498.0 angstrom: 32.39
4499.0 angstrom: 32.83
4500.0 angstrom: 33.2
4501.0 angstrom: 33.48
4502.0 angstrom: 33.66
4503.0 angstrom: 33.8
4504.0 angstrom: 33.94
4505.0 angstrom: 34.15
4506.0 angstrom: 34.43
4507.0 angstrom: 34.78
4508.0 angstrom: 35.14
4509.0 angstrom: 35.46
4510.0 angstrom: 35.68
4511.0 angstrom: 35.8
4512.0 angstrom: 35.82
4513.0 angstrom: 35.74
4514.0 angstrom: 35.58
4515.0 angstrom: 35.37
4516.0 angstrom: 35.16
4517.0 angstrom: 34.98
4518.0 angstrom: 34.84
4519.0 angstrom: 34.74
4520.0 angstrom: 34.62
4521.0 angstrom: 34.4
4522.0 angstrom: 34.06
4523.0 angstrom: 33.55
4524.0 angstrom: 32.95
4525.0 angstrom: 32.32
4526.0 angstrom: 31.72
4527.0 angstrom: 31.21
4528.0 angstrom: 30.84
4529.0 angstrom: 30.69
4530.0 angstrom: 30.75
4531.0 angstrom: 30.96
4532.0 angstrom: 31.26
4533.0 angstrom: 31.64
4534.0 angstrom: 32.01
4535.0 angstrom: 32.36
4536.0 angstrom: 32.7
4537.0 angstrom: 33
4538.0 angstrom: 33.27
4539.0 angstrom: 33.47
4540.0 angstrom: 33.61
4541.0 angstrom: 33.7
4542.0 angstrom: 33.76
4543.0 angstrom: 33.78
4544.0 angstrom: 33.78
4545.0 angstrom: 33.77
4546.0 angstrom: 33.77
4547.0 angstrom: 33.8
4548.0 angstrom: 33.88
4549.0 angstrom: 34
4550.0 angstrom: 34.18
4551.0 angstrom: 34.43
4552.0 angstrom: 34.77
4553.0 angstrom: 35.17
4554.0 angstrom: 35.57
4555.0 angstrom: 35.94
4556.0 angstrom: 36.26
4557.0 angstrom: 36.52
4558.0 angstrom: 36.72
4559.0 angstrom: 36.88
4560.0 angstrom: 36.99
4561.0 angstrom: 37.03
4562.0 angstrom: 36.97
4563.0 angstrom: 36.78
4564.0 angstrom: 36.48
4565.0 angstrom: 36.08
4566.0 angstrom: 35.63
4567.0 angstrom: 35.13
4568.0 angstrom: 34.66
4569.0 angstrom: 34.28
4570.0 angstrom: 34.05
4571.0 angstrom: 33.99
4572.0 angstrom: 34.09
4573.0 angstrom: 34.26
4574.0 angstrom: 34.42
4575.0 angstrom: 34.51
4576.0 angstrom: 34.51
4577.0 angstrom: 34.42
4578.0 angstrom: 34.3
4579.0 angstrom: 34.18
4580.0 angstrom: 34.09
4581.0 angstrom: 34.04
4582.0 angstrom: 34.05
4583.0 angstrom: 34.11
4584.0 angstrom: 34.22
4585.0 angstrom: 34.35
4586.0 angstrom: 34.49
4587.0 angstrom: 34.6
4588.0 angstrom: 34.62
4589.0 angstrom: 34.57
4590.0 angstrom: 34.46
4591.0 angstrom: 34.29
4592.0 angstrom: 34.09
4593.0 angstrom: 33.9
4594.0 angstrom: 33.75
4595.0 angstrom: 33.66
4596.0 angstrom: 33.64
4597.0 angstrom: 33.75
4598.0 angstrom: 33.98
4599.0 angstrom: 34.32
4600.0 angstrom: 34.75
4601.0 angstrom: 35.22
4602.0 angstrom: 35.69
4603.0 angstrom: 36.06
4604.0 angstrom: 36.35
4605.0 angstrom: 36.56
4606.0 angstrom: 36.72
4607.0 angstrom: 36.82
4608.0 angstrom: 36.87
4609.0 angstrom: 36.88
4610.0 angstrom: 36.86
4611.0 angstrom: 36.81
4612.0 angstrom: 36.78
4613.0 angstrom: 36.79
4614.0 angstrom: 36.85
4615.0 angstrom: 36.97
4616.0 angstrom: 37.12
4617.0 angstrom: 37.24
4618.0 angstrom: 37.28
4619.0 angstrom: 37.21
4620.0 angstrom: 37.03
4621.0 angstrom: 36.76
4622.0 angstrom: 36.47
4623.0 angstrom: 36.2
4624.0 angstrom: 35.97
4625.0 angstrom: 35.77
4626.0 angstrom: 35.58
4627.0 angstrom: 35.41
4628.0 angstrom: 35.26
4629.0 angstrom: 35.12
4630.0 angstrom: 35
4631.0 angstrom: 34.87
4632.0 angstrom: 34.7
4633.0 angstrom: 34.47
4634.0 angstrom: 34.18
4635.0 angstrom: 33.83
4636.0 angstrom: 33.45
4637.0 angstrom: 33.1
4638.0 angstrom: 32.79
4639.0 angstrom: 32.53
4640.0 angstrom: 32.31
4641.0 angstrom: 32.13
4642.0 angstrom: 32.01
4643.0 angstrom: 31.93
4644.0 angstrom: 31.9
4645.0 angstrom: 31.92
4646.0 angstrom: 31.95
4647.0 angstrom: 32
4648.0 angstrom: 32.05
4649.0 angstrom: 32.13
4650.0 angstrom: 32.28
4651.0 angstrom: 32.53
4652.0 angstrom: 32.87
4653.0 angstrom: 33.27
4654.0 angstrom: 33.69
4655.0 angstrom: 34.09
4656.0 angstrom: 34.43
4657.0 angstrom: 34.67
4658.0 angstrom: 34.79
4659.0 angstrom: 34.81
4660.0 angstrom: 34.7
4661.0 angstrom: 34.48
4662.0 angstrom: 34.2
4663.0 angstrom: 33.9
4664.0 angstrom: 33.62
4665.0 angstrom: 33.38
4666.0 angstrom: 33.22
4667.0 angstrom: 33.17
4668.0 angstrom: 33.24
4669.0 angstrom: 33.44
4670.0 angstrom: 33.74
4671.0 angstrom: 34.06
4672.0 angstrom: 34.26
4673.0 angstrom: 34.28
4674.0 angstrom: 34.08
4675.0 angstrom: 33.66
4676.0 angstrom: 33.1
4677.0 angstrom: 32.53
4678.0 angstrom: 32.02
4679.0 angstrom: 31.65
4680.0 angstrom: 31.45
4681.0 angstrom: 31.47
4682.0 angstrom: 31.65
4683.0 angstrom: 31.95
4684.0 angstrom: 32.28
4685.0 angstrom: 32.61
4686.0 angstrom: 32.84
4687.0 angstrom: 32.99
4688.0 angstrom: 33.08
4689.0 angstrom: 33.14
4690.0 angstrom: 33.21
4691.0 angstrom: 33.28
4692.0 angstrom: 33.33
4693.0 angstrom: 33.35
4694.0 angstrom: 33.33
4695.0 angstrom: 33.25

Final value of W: -0.037 mag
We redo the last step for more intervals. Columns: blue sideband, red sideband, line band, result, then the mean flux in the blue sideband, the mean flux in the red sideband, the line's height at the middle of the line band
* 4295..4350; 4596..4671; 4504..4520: -0.151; 24.2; 34.6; 30.5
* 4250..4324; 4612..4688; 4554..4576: -0.136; 23.1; 33.9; 31.4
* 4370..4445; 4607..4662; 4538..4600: -0.060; 28.3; 34.6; 32.8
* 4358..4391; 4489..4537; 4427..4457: 0.015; 27.7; 33.3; 30.4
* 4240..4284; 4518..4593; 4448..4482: 0.032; 24.5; 34.1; 31.2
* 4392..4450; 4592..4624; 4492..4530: -0.042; 29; 35.9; 32.4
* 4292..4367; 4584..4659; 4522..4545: -0.025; 25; 34.7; 31.8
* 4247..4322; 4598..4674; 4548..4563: -0.122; 23.1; 34.6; 32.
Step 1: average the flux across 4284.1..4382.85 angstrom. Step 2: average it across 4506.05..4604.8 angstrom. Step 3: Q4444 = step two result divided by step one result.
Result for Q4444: 1.36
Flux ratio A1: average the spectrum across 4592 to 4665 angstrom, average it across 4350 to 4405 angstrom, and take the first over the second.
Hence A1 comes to 1.27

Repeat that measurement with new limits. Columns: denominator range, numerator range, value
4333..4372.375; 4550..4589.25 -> 1.27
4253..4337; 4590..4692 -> 1.44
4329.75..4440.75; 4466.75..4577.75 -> 1.20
